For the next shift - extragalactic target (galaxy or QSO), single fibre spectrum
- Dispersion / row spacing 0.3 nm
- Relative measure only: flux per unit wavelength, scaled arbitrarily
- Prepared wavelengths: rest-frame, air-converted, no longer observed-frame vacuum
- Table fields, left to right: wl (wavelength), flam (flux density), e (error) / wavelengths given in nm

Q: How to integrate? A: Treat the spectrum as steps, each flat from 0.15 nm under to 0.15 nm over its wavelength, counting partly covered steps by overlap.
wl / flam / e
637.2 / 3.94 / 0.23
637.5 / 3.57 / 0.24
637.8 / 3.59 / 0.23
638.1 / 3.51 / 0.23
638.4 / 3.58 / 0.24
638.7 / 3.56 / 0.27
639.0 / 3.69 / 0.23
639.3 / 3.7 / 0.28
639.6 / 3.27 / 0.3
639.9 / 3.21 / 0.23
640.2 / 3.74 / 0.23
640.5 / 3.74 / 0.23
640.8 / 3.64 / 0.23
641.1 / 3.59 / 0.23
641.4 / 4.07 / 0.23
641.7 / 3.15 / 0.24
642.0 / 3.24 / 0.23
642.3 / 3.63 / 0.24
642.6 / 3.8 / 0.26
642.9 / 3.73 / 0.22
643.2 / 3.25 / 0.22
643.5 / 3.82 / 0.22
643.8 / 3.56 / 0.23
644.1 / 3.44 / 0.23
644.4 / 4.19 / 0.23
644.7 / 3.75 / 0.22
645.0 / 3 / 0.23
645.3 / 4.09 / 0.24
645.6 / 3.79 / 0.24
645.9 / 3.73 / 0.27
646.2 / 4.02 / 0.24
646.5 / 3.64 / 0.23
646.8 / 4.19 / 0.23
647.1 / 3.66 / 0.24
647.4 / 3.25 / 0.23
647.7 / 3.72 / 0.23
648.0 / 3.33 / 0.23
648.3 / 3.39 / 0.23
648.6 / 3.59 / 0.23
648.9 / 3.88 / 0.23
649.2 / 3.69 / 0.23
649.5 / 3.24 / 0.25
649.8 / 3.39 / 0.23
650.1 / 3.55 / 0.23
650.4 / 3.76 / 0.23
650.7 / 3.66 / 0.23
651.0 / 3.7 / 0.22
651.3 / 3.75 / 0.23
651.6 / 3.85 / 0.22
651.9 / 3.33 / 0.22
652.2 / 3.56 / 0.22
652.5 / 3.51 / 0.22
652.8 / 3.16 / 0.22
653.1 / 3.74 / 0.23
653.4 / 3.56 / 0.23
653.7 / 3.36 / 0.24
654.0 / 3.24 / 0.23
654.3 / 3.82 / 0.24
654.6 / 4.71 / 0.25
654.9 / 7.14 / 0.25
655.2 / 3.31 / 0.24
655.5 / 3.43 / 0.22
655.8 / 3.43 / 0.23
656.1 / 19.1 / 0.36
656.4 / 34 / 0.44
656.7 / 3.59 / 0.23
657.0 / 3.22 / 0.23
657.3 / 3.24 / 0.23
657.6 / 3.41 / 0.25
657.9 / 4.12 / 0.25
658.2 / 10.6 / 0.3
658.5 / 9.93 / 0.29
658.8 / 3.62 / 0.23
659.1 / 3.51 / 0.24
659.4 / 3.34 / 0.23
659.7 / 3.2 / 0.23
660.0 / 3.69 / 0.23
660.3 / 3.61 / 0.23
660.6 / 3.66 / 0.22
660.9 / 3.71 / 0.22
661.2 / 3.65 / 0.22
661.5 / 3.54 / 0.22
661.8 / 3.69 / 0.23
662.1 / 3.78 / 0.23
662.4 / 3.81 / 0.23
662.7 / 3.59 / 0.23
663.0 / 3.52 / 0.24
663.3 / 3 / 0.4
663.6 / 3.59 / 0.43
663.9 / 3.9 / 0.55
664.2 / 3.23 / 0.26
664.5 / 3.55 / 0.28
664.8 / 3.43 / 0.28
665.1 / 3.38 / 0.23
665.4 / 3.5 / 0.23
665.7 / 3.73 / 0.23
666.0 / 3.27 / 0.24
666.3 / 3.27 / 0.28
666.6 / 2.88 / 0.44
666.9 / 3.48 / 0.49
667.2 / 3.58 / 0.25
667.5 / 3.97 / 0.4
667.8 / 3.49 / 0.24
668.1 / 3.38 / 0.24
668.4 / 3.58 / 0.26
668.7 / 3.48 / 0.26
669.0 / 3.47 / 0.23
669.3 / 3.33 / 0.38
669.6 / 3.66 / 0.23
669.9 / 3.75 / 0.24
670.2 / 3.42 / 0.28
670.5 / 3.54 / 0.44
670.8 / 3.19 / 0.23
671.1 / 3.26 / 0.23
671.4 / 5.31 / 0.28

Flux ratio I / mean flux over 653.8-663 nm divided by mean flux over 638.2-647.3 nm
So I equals 1.55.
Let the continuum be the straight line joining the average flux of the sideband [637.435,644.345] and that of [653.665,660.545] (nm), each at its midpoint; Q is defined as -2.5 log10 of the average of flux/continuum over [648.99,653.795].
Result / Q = 0.44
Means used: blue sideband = 3.58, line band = 3.56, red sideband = 6.3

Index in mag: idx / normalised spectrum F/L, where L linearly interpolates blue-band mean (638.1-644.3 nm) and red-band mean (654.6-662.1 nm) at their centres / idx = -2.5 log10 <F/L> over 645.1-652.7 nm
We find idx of 0.269 mag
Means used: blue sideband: 3.57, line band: 3.64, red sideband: 6.08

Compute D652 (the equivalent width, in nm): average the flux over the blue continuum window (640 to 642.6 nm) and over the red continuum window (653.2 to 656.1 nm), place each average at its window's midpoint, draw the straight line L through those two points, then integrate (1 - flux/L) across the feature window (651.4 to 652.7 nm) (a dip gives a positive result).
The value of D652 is 0.28 nm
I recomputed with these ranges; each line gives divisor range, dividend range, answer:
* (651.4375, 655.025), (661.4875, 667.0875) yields 0.89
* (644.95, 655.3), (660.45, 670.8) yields 0.94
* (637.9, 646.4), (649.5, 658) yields 1.47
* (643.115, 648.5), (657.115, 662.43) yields 1.19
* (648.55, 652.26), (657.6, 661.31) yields 1.29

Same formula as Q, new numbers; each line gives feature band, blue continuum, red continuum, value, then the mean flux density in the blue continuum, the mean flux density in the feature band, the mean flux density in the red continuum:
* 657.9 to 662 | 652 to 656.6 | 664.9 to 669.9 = 0.188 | 6.8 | 4.57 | 3.47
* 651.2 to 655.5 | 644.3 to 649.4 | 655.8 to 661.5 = 0.356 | 3.69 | 3.85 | 6.67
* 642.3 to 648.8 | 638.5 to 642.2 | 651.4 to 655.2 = 0.006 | 3.55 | 3.66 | 3.89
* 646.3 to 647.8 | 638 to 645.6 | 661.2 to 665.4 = -0.034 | 3.6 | 3.7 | 3.54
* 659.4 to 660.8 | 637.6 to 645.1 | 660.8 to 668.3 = 0.001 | 3.58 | 3.52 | 3.52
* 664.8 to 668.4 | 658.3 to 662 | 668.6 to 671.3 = 0.082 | 4.18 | 3.45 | 3.49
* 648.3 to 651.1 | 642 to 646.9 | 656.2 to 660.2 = 0.349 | 3.71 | 3.59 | 6.99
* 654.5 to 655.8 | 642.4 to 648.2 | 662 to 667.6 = -0.248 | 3.68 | 4.5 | 3.49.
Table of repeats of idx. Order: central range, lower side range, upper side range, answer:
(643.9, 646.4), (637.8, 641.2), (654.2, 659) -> 0.287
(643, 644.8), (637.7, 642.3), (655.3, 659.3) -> 0.235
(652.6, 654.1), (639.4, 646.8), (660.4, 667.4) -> 0.049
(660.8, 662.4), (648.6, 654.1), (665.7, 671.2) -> -0.058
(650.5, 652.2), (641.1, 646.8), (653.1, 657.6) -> 0.489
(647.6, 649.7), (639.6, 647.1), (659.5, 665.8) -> 0.027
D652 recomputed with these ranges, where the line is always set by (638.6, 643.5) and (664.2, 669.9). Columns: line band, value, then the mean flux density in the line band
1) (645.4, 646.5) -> -0.09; 3.83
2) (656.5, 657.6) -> -0.39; 4.75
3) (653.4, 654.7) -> -0.07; 3.72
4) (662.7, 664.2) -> 0.00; 3.48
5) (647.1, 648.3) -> 0.03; 3.46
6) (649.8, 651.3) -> -0.05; 3.65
